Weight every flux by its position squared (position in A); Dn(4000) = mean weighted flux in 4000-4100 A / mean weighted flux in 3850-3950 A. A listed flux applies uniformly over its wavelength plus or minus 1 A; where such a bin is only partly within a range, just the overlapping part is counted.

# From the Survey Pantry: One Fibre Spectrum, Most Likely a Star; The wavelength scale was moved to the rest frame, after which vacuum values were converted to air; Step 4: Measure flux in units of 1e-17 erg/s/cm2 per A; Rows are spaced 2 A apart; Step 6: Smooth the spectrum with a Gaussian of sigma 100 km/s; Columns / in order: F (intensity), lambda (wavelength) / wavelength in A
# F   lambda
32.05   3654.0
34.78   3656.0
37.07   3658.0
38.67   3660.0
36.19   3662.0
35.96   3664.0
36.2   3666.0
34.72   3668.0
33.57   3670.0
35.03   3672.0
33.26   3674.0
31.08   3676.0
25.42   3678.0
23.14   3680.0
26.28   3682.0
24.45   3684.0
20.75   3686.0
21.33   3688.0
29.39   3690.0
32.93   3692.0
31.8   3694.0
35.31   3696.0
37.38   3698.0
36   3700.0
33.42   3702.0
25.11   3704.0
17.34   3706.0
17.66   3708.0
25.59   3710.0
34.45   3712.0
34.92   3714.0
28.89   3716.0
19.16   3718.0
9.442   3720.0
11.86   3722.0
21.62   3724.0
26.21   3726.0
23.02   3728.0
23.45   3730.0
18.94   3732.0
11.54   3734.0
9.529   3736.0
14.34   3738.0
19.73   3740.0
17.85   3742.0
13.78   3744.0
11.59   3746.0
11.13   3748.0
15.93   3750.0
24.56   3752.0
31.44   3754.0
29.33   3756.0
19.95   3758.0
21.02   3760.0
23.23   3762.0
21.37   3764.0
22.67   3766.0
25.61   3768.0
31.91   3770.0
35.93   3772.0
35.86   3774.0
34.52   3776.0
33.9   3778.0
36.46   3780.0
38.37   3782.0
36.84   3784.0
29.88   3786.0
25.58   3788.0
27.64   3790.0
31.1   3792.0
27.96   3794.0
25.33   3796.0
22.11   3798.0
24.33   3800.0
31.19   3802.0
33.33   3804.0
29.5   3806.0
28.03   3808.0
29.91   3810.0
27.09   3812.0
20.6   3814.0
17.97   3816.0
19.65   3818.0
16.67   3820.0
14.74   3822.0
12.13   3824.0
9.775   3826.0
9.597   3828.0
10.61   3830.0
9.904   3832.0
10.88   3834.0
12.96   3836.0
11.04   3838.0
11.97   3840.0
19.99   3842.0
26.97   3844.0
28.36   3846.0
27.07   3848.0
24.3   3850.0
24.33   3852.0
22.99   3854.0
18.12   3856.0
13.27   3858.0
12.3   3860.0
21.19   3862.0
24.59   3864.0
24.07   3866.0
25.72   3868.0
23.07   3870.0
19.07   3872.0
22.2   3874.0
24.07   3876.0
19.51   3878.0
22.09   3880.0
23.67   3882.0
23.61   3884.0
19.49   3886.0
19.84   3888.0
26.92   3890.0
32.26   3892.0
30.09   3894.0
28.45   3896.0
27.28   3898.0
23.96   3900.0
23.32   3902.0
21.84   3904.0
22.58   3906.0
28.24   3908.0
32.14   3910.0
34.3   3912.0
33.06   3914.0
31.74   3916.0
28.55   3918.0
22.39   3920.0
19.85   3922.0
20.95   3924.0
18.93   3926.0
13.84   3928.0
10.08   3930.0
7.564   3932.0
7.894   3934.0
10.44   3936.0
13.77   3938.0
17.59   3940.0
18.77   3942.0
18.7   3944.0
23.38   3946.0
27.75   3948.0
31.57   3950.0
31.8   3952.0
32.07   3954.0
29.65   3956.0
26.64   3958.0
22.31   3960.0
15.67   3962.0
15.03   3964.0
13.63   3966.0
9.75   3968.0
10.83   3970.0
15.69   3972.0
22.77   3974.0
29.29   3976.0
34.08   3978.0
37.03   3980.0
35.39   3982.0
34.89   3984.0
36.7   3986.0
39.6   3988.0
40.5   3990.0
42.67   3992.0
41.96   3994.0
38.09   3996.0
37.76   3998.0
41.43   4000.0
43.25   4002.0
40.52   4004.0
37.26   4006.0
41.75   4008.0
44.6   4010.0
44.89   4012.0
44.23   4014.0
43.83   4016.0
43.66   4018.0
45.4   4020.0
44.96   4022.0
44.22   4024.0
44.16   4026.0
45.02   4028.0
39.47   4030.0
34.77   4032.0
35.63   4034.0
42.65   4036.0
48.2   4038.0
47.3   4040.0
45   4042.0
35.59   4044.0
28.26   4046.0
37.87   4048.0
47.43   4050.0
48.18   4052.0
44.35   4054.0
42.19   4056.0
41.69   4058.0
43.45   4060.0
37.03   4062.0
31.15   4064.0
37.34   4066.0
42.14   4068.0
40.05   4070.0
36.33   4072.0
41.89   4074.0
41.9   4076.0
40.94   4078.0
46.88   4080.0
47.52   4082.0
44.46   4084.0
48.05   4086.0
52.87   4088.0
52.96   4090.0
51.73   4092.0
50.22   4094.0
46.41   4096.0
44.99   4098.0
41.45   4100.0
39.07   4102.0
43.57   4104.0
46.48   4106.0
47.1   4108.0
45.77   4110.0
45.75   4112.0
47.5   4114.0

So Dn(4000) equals 2.09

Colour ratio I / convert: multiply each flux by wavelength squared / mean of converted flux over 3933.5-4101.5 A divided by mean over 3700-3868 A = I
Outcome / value 1.83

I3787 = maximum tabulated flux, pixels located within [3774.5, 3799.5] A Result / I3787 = 38.37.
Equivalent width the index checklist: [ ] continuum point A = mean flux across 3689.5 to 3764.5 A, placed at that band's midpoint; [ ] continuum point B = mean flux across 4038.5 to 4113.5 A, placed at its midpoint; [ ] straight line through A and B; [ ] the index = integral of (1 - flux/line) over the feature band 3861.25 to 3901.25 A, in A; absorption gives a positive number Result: 9.9 A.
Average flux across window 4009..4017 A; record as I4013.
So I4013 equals 44.4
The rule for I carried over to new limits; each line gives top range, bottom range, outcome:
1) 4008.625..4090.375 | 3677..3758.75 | 2.19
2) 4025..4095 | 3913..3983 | 2.08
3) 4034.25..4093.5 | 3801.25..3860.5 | 2.48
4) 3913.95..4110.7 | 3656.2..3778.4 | 1.59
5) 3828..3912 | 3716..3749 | 1.40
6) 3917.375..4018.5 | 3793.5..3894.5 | 1.41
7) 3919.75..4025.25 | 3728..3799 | 1.32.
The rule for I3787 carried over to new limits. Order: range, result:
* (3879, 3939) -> 34.3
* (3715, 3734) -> 28.89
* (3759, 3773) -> 35.93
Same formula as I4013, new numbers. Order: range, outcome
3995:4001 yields 39.1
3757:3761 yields 20.5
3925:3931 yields 14.3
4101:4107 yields 43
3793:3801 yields 24.9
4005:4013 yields 42.1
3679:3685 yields 24.6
